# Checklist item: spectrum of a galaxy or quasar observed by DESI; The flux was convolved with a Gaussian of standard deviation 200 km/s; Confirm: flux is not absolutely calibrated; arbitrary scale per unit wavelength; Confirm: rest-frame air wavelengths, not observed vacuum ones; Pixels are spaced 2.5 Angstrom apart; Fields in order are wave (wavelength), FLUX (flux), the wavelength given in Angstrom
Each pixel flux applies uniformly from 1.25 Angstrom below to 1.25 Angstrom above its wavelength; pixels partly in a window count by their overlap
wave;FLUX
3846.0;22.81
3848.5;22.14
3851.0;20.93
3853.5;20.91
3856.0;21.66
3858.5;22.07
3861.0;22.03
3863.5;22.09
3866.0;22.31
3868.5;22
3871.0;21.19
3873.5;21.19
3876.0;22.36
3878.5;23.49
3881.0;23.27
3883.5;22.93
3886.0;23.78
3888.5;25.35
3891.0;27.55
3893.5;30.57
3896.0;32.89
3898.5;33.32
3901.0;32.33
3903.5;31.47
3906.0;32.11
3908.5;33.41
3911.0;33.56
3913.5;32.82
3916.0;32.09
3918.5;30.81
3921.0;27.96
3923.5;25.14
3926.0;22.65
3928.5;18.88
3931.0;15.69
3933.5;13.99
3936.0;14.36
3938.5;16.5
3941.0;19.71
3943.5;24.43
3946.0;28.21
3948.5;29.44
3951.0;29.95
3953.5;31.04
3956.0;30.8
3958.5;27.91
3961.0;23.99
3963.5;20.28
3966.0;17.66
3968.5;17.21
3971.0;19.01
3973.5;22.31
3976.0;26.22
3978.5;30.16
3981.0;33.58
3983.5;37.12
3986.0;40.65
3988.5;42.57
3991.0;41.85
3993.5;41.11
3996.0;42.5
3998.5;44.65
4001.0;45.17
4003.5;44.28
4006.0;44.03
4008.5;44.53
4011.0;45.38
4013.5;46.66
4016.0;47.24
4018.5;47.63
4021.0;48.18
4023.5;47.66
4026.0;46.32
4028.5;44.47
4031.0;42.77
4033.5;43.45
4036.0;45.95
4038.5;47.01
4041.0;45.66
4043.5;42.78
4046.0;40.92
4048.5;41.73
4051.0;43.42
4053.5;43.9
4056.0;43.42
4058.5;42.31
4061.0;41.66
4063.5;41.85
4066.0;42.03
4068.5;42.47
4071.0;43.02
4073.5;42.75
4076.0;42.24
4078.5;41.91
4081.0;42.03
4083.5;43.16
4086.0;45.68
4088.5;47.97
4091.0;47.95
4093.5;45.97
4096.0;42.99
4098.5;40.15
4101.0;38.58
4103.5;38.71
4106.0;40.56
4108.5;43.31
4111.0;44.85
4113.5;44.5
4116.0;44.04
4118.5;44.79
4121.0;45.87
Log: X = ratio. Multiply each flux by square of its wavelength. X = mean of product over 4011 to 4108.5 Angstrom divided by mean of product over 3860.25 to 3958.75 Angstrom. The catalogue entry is 1.8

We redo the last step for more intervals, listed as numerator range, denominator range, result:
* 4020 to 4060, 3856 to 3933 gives 1.83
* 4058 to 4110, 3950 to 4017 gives 1.29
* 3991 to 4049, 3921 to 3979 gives 2.03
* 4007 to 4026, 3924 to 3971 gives 2.16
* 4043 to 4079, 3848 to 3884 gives 2.13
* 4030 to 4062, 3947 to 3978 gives 1.83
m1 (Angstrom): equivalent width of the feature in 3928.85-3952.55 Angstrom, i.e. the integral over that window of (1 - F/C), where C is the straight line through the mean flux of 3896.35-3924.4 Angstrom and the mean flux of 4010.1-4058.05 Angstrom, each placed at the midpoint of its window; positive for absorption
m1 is 9.2 Angstrom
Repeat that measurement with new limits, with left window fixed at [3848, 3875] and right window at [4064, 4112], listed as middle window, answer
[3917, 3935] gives 3.5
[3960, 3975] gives 5.5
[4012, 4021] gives -2.7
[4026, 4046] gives -3.4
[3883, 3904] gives -3.6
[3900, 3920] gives -4.6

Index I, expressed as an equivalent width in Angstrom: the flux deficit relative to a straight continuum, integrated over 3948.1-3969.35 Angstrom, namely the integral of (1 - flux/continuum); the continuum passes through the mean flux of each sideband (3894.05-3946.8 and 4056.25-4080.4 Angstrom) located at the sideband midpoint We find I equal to 3.5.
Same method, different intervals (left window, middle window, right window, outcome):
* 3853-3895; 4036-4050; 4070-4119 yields -1.91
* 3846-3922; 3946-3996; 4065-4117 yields 5.34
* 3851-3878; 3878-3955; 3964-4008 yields 1.36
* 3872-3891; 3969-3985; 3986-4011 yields 4.87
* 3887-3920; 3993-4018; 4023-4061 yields -2.52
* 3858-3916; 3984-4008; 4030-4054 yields -2.53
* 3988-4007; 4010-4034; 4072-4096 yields -1.37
